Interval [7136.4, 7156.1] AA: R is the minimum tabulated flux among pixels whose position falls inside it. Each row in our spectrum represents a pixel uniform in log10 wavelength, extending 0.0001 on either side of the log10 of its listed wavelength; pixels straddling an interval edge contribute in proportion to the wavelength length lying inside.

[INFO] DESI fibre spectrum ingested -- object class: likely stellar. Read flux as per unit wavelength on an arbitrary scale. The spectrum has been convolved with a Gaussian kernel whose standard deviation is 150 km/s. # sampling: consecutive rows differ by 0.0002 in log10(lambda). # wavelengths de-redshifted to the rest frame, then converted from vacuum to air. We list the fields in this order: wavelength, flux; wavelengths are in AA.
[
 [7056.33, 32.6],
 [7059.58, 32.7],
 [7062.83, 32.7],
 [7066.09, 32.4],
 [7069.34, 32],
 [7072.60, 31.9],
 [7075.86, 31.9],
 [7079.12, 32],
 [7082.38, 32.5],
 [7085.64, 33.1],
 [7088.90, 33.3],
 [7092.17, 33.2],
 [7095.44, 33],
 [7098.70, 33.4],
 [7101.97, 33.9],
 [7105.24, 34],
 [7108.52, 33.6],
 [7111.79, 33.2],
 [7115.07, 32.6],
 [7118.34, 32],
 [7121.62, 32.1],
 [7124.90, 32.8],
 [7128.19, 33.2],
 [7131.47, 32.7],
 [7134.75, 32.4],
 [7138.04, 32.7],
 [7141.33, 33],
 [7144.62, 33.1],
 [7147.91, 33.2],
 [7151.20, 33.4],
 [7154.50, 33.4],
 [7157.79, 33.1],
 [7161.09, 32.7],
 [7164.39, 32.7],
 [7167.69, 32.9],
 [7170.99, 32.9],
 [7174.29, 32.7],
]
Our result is 32.7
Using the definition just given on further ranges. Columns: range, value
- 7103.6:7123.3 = 32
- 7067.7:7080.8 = 31.9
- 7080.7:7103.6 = 32.5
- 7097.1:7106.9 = 33.4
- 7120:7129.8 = 32.1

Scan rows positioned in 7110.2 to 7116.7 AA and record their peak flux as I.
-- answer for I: 33.2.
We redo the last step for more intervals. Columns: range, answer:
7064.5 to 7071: 32.4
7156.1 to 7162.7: 33.1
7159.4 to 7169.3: 32.9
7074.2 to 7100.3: 33.4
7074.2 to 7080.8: 32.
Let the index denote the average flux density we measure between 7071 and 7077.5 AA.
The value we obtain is 31.9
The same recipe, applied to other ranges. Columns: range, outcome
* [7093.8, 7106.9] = 33.6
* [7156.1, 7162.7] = 32.9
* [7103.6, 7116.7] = 33.3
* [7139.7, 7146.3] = 33.1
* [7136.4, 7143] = 32.8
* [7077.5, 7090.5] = 32.7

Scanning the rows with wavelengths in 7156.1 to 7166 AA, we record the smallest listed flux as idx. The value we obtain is 32.7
